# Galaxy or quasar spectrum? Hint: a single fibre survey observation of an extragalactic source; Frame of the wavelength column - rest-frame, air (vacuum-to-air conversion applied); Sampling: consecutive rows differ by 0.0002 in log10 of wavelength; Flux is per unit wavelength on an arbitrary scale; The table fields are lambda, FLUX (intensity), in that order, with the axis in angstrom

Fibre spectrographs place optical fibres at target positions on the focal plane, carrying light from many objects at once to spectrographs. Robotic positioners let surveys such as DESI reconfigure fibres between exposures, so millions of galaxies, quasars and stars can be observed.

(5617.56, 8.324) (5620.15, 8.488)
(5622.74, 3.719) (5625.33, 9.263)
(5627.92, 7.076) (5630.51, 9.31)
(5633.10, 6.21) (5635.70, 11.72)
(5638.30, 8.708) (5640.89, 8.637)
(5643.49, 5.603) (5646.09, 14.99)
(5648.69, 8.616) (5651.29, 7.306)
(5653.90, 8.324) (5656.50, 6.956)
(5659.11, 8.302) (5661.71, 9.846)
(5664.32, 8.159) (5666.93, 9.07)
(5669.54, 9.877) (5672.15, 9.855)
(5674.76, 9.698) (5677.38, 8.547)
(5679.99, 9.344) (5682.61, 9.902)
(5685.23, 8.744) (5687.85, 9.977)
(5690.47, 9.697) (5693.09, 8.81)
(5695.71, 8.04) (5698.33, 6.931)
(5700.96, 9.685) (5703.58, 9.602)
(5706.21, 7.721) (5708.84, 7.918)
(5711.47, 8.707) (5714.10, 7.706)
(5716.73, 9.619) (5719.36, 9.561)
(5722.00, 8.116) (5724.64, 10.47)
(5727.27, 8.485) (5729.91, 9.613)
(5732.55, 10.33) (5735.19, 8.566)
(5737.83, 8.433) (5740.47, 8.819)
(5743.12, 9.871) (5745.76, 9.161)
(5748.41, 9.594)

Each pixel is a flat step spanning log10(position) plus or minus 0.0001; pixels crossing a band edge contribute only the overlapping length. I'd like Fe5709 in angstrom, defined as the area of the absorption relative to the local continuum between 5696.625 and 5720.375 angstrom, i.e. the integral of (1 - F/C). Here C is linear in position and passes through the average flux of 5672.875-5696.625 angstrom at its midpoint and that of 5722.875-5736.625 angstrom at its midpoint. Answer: 1.9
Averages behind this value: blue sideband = 9.23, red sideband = 9.44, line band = 8.59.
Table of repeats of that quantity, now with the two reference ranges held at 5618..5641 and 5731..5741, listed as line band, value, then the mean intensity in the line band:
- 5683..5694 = -0.93 angstrom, 9.37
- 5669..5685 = -1.74 angstrom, 9.47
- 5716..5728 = -0.44 angstrom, 9.27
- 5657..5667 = -0.31 angstrom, 8.66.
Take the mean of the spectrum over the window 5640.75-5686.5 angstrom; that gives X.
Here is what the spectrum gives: 9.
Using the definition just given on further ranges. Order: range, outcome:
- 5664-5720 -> 8.97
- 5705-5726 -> 8.73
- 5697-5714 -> 8.38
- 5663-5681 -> 9.22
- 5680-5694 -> 9.43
